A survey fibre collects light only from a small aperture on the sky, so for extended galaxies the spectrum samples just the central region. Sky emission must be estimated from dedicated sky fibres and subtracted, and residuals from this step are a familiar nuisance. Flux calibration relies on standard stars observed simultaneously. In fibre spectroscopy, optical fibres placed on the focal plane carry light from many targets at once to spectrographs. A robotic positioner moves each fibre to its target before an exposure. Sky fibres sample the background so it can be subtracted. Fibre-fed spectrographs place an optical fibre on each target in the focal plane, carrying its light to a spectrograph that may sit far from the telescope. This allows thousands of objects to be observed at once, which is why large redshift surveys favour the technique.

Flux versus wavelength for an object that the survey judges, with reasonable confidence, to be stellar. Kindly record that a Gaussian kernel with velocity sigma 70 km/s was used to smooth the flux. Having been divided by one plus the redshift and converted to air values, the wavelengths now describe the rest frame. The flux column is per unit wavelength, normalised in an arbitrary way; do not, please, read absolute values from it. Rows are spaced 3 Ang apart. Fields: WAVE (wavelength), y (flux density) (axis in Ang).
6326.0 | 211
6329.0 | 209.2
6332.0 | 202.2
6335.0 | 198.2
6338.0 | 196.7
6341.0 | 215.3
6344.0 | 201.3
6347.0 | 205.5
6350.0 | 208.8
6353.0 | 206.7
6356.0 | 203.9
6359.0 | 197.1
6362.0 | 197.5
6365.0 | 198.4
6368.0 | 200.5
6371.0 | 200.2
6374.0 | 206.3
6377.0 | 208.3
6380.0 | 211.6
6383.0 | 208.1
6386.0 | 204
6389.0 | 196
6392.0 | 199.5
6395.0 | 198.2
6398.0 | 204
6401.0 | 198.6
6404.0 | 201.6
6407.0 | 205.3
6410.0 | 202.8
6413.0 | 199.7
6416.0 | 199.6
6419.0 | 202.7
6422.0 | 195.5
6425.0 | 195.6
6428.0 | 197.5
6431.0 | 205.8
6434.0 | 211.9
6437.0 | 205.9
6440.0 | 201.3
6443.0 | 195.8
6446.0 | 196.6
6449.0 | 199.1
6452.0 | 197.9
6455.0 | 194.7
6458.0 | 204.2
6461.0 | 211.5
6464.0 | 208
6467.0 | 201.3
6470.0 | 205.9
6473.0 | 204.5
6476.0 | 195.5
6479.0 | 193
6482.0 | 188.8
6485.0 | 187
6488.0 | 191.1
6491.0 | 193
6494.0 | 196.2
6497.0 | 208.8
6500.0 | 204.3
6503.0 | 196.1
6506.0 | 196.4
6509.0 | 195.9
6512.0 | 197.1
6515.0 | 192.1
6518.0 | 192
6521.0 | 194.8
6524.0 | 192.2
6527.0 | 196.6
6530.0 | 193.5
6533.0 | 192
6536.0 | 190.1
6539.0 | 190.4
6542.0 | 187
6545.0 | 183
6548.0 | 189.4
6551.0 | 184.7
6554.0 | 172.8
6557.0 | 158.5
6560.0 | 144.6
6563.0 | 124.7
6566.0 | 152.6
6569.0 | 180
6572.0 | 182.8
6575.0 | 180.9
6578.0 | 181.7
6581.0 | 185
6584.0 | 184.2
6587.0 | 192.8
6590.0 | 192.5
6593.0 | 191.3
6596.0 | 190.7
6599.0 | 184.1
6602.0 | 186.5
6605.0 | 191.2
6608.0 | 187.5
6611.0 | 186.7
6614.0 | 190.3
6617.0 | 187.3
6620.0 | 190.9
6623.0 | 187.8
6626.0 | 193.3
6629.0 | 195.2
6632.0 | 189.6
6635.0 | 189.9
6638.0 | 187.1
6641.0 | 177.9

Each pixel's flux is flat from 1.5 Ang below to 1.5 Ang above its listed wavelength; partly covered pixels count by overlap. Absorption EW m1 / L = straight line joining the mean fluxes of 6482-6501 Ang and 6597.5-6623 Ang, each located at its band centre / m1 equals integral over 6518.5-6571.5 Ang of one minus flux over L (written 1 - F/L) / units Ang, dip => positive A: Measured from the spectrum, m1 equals 3.9 Ang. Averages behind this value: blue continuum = 196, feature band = 178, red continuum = 188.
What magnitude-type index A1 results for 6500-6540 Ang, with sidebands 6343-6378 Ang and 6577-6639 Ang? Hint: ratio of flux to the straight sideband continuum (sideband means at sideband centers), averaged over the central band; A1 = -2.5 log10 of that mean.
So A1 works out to 0.00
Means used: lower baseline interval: 203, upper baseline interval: 189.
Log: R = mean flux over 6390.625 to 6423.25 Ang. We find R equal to 201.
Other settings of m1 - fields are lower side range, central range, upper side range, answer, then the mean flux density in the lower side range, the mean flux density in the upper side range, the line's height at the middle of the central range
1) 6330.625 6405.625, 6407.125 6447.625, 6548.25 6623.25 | -0.93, 203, 180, 196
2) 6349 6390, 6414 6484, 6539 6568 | -4.64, 203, 168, 188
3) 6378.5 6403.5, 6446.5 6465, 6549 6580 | -1.26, 202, 167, 189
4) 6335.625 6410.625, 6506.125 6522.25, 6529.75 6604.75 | -0.73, 203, 180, 186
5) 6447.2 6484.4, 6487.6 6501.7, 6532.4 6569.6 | -0.64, 200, 172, 191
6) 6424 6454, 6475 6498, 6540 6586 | -0.45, 201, 173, 190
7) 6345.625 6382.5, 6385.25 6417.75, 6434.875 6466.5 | 0.34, 204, 202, 203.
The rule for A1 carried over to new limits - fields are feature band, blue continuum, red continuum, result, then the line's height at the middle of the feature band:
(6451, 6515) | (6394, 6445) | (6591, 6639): -0.006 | 197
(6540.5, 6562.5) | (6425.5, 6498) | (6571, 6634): 0.122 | 192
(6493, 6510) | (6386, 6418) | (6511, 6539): -0.029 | 195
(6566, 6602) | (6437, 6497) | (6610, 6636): 0.044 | 192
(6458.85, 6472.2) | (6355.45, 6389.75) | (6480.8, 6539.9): -0.050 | 197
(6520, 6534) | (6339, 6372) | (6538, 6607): -0.057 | 184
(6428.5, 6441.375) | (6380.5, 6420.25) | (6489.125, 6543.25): -0.031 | 200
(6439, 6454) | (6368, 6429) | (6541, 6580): -0.029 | 193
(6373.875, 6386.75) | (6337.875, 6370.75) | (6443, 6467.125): -0.029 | 203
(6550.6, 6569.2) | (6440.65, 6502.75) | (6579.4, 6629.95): 0.222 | 192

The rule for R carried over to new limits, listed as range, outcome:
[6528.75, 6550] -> 189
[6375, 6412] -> 203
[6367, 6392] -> 204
